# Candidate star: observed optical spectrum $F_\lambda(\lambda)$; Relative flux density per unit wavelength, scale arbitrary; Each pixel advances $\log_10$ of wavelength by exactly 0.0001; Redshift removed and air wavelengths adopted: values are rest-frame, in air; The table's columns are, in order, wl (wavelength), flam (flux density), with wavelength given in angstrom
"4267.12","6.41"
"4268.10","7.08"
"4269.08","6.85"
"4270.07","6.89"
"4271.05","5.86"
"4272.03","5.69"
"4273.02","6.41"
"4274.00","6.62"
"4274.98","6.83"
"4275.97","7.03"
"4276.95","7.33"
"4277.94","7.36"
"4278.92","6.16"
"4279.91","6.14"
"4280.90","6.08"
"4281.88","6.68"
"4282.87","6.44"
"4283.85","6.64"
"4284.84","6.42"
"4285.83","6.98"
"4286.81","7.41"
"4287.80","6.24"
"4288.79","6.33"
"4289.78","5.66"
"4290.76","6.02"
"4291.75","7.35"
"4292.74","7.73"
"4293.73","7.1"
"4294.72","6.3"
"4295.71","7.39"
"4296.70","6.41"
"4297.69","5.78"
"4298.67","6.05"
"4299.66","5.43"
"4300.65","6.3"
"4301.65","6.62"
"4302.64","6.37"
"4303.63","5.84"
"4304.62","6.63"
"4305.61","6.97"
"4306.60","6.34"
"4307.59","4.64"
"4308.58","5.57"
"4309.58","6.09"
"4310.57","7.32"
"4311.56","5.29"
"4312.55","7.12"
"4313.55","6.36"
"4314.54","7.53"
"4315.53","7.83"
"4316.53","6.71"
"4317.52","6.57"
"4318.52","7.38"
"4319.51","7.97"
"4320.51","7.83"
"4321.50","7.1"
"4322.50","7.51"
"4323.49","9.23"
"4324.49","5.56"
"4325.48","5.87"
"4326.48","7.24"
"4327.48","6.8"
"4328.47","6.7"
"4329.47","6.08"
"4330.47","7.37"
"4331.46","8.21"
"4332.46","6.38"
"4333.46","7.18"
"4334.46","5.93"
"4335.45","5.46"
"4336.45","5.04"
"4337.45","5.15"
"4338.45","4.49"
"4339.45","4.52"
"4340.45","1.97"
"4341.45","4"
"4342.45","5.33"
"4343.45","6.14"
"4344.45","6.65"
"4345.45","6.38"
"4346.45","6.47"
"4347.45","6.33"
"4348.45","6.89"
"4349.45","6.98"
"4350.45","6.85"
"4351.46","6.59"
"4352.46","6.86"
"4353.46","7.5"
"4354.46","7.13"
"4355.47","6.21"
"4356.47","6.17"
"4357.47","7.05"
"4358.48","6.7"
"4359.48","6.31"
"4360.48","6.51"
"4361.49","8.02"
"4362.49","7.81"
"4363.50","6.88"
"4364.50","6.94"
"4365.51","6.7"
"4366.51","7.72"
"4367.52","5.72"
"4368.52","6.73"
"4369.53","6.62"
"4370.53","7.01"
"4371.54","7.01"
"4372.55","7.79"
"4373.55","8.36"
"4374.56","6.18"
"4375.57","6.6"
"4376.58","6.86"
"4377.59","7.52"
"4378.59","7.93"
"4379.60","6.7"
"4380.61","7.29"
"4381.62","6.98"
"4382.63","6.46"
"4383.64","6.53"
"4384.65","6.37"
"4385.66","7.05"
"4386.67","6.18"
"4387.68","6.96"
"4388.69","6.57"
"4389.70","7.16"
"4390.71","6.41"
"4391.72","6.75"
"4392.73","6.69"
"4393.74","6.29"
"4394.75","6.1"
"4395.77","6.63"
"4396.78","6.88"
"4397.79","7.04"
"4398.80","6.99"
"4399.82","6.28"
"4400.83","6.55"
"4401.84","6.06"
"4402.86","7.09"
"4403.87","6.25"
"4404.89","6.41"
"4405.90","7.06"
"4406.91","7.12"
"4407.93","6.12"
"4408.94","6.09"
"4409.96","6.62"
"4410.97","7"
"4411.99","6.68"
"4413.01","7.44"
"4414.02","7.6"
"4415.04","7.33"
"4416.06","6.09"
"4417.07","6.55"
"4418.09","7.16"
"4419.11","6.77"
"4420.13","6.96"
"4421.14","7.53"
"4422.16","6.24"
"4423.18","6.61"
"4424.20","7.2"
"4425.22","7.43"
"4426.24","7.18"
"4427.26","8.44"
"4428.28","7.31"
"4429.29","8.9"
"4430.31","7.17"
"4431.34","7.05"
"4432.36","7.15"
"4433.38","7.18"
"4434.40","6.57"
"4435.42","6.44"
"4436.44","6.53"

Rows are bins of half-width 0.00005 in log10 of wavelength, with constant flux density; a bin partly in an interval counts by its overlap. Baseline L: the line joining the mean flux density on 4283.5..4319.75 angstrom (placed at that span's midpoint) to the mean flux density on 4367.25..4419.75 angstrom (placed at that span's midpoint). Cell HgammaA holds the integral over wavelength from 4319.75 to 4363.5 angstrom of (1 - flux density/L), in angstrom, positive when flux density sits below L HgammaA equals 1.4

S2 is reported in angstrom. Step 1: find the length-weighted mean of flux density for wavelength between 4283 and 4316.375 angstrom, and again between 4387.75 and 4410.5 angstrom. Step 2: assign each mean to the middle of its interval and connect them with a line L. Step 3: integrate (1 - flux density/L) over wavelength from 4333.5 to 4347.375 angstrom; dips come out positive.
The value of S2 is 2.64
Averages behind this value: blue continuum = 6.49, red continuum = 6.61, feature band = 5.3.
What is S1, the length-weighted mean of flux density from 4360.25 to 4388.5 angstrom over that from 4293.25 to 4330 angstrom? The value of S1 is 1.05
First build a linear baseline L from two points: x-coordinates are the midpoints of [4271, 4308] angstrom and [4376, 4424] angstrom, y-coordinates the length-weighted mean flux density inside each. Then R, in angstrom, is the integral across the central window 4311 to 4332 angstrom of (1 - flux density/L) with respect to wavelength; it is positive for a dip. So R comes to -1.6 angstrom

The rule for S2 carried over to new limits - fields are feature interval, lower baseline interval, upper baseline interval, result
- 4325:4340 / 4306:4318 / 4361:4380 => 1.2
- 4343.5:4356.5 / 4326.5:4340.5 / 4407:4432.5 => -1.1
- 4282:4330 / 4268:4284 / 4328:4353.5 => -2.5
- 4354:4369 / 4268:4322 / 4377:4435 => -0.1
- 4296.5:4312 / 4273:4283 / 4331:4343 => -0.1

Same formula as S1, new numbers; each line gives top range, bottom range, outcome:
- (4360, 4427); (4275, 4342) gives 1.06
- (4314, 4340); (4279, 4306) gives 1.03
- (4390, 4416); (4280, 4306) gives 1.03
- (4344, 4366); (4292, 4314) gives 1.07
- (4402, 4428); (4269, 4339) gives 1.05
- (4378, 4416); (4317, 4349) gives 1.07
